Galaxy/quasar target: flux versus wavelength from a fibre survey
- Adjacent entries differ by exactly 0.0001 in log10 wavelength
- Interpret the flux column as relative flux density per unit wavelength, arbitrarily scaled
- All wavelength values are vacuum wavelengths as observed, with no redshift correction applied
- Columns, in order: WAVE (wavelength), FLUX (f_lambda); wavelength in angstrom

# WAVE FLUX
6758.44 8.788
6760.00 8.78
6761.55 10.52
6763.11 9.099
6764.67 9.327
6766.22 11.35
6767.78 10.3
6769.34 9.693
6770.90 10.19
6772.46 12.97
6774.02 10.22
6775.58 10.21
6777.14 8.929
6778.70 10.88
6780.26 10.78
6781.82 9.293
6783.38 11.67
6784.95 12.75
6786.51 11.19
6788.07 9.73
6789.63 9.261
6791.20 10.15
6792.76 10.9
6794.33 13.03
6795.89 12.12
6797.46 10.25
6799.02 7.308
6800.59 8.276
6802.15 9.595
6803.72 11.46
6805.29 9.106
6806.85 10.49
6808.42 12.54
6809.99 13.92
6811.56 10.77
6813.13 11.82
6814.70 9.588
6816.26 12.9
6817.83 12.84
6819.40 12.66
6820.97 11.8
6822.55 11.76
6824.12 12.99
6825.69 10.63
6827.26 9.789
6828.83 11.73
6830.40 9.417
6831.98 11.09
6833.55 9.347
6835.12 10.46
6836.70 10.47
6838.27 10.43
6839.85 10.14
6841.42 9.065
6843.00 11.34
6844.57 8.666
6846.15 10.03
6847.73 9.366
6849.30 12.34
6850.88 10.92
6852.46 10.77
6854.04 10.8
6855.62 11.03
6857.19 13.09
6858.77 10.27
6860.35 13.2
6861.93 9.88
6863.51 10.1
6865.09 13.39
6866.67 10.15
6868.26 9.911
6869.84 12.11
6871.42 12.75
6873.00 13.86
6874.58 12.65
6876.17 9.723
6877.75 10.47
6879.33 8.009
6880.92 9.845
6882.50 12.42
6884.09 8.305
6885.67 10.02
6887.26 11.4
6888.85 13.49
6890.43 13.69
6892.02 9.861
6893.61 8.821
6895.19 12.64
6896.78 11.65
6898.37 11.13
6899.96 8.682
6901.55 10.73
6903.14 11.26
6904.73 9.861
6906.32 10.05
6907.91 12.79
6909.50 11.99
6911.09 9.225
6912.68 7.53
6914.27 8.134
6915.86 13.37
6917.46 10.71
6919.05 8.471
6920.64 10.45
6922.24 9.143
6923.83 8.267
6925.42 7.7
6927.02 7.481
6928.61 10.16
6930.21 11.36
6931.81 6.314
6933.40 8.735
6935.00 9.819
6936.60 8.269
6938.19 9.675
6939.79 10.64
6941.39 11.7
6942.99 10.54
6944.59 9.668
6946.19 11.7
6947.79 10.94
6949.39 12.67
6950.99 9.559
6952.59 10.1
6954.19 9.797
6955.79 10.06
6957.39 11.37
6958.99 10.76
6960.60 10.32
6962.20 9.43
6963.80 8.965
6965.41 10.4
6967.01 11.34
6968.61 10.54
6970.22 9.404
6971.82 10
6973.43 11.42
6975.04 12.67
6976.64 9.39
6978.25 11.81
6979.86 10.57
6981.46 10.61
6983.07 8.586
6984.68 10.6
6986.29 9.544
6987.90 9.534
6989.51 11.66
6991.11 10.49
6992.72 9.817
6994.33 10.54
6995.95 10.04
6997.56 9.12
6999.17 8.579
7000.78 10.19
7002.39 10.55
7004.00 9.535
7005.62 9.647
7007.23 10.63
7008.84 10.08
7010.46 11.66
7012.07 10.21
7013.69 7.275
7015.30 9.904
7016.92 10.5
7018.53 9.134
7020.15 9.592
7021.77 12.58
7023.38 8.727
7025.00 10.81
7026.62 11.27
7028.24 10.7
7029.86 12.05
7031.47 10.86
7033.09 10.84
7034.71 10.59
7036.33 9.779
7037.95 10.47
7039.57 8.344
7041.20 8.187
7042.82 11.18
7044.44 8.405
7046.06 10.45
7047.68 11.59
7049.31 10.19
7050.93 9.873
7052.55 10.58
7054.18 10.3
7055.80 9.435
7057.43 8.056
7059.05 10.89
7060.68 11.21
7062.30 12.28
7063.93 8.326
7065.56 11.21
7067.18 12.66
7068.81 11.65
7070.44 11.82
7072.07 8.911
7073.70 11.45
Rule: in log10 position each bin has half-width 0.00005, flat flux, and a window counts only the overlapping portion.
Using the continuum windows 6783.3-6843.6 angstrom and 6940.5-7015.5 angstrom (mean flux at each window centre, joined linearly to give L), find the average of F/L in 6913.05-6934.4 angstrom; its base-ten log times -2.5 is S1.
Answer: 0.14 mag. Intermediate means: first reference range 10.9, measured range 9.22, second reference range 10.3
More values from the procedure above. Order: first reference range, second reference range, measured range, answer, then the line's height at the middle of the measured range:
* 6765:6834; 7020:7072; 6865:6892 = -0.05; 10.7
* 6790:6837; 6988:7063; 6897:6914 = 0.03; 10.6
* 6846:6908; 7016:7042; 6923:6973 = 0.08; 10.7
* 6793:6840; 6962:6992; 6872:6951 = 0.03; 10.6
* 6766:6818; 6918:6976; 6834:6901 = -0.05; 10.4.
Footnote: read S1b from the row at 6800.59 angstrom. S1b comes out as 8.276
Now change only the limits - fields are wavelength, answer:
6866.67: 10.15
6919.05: 8.471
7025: 10.81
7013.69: 7.275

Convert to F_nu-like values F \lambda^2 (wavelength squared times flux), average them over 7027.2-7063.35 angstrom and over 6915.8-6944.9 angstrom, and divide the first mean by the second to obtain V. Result 1.1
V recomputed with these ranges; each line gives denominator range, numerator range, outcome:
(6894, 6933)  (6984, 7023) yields 1.04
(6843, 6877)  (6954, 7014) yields 0.95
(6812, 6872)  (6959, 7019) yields 0.96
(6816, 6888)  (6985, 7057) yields 0.97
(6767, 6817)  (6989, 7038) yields 1.02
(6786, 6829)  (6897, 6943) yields 0.92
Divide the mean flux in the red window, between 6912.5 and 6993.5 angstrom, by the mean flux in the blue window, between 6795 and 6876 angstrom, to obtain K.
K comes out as 0.91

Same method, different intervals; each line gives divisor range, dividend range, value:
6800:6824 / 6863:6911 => 0.97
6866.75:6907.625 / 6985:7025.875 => 0.92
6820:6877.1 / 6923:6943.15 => 0.84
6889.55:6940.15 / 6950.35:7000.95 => 1.03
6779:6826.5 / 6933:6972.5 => 0.93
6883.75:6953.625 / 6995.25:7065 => 0.99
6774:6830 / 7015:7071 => 0.95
